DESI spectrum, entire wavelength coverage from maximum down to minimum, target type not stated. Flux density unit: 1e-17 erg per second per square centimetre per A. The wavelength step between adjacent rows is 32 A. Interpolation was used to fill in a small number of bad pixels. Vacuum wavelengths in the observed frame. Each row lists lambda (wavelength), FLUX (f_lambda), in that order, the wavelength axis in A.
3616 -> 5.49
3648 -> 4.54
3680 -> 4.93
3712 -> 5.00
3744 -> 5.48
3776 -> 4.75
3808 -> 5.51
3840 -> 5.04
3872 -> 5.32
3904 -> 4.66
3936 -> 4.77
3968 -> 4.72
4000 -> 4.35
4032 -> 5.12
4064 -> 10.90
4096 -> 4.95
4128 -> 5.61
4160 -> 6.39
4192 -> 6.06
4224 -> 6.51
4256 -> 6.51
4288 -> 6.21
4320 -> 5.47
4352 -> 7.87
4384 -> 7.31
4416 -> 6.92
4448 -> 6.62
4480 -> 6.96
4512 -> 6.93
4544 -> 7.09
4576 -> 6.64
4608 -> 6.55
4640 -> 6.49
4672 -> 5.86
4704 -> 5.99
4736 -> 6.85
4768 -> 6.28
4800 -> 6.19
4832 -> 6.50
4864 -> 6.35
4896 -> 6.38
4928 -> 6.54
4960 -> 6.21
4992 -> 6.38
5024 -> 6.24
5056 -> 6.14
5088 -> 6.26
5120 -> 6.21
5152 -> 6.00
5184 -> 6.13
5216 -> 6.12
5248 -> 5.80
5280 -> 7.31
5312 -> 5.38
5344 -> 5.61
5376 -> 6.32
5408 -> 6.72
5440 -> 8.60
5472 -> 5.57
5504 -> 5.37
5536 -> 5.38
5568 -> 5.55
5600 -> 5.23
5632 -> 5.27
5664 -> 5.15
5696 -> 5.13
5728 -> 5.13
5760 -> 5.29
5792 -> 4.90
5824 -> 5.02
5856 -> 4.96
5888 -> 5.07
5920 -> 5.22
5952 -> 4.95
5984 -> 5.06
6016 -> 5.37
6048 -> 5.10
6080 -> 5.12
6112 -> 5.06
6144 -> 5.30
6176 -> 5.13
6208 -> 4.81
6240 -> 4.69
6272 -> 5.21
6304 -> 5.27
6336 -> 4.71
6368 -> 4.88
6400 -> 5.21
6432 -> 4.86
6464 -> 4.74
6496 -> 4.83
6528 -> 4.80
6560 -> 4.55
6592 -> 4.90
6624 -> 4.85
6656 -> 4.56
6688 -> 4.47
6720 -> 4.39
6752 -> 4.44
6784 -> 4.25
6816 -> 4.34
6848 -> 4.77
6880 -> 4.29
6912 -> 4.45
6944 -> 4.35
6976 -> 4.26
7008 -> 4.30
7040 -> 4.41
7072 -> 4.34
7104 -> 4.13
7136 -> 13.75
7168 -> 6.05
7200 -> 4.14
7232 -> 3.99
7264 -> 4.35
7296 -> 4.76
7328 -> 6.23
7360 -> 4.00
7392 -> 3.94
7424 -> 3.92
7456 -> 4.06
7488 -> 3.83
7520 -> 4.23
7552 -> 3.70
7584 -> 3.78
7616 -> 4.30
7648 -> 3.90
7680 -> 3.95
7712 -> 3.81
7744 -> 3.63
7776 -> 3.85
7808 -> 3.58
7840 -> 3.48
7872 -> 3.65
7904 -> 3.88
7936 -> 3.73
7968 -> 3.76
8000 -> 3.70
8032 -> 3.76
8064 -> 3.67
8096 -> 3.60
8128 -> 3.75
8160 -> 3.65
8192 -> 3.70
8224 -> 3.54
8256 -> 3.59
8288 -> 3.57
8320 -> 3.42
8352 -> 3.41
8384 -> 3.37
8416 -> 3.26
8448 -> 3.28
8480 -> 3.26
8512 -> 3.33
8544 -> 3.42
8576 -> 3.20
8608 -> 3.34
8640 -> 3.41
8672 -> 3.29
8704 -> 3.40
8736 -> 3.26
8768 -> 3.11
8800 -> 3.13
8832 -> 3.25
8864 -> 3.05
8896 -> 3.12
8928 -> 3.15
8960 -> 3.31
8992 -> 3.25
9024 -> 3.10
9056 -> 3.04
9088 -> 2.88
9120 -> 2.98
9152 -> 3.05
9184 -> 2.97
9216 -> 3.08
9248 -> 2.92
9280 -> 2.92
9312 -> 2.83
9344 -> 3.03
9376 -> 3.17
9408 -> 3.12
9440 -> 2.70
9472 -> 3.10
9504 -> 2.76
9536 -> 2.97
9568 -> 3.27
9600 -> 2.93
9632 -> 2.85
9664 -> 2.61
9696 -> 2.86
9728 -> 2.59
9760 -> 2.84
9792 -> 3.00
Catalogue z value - 0.088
